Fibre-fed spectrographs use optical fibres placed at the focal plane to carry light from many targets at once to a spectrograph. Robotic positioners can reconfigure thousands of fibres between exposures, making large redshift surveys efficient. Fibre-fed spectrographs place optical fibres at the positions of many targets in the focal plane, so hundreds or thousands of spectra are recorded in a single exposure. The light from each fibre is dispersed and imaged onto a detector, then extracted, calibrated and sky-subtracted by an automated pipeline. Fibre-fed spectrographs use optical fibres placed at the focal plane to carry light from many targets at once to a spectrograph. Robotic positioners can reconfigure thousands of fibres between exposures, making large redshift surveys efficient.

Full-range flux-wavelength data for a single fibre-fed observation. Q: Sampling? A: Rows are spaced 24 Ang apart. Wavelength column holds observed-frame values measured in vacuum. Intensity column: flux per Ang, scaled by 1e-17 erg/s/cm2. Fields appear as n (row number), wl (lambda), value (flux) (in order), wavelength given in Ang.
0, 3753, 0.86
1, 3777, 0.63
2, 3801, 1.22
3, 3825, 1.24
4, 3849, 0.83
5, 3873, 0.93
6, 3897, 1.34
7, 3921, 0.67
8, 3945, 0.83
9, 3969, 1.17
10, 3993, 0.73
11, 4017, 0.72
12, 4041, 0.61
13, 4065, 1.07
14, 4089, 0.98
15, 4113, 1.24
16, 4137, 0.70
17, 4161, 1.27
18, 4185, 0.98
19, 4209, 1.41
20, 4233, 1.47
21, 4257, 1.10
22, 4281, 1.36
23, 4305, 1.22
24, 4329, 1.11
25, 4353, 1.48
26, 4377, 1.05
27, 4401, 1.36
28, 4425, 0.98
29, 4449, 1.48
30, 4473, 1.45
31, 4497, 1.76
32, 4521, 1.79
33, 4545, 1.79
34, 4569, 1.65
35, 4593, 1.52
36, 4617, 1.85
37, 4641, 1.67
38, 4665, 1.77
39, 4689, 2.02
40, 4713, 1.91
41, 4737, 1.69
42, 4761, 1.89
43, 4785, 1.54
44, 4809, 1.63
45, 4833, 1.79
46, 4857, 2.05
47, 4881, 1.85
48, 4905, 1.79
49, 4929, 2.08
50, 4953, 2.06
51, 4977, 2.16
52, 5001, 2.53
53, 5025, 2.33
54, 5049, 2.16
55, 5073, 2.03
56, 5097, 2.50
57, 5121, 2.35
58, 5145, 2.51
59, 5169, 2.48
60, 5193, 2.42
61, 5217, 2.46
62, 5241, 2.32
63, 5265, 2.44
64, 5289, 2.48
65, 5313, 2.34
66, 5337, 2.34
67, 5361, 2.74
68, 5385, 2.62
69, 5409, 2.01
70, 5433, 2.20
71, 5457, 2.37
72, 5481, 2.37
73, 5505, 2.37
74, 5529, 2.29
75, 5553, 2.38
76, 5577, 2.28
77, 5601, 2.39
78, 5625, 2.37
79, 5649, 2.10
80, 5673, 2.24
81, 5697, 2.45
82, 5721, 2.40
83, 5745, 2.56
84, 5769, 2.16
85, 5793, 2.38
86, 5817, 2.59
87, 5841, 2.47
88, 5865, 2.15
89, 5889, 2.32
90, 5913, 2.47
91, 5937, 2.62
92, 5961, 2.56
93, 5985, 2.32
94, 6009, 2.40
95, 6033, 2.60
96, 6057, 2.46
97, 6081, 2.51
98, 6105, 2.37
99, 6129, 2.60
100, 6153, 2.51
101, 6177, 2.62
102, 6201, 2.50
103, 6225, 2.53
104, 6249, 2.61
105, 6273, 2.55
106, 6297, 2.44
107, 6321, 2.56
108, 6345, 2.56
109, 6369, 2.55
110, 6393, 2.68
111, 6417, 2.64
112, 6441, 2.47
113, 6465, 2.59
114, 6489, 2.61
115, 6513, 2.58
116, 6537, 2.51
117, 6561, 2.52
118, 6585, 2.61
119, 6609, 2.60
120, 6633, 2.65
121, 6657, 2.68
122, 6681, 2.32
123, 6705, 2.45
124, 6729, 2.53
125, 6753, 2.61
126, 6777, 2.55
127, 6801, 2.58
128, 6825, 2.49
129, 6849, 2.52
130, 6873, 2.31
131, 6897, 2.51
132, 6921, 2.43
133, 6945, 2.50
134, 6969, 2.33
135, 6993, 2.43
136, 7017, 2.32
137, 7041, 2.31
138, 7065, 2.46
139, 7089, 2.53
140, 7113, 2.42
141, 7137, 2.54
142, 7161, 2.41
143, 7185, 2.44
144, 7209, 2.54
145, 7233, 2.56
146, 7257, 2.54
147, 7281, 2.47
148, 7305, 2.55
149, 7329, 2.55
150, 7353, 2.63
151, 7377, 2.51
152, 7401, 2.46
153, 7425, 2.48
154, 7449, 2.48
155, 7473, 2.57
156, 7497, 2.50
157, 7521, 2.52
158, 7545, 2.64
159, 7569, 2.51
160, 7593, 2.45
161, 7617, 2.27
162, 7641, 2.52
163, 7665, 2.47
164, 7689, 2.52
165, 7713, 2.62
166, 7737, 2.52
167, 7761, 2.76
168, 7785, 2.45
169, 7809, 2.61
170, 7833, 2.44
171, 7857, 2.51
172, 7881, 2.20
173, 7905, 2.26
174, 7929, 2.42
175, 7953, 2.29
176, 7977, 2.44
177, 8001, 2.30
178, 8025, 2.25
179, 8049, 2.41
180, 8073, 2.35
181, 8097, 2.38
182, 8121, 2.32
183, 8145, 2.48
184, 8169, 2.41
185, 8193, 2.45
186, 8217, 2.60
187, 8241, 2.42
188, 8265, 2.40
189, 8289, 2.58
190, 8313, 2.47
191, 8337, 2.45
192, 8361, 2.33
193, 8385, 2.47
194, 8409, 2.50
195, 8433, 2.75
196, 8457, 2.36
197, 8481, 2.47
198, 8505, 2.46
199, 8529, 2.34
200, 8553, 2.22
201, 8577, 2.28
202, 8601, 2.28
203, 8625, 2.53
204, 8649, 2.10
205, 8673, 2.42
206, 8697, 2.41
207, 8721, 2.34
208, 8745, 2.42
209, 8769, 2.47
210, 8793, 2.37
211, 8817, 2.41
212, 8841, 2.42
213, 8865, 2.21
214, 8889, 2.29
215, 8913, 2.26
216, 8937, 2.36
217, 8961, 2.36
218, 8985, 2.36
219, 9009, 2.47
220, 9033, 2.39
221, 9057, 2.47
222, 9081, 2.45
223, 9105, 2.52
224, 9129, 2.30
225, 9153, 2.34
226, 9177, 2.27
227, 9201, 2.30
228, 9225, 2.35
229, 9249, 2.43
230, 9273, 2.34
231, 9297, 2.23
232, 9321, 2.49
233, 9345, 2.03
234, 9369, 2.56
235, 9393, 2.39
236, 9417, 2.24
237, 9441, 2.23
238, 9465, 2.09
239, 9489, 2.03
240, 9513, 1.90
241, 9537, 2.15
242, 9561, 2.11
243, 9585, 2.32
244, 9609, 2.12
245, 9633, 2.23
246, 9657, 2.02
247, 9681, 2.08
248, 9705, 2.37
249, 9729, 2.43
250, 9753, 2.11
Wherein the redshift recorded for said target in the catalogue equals 0.11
